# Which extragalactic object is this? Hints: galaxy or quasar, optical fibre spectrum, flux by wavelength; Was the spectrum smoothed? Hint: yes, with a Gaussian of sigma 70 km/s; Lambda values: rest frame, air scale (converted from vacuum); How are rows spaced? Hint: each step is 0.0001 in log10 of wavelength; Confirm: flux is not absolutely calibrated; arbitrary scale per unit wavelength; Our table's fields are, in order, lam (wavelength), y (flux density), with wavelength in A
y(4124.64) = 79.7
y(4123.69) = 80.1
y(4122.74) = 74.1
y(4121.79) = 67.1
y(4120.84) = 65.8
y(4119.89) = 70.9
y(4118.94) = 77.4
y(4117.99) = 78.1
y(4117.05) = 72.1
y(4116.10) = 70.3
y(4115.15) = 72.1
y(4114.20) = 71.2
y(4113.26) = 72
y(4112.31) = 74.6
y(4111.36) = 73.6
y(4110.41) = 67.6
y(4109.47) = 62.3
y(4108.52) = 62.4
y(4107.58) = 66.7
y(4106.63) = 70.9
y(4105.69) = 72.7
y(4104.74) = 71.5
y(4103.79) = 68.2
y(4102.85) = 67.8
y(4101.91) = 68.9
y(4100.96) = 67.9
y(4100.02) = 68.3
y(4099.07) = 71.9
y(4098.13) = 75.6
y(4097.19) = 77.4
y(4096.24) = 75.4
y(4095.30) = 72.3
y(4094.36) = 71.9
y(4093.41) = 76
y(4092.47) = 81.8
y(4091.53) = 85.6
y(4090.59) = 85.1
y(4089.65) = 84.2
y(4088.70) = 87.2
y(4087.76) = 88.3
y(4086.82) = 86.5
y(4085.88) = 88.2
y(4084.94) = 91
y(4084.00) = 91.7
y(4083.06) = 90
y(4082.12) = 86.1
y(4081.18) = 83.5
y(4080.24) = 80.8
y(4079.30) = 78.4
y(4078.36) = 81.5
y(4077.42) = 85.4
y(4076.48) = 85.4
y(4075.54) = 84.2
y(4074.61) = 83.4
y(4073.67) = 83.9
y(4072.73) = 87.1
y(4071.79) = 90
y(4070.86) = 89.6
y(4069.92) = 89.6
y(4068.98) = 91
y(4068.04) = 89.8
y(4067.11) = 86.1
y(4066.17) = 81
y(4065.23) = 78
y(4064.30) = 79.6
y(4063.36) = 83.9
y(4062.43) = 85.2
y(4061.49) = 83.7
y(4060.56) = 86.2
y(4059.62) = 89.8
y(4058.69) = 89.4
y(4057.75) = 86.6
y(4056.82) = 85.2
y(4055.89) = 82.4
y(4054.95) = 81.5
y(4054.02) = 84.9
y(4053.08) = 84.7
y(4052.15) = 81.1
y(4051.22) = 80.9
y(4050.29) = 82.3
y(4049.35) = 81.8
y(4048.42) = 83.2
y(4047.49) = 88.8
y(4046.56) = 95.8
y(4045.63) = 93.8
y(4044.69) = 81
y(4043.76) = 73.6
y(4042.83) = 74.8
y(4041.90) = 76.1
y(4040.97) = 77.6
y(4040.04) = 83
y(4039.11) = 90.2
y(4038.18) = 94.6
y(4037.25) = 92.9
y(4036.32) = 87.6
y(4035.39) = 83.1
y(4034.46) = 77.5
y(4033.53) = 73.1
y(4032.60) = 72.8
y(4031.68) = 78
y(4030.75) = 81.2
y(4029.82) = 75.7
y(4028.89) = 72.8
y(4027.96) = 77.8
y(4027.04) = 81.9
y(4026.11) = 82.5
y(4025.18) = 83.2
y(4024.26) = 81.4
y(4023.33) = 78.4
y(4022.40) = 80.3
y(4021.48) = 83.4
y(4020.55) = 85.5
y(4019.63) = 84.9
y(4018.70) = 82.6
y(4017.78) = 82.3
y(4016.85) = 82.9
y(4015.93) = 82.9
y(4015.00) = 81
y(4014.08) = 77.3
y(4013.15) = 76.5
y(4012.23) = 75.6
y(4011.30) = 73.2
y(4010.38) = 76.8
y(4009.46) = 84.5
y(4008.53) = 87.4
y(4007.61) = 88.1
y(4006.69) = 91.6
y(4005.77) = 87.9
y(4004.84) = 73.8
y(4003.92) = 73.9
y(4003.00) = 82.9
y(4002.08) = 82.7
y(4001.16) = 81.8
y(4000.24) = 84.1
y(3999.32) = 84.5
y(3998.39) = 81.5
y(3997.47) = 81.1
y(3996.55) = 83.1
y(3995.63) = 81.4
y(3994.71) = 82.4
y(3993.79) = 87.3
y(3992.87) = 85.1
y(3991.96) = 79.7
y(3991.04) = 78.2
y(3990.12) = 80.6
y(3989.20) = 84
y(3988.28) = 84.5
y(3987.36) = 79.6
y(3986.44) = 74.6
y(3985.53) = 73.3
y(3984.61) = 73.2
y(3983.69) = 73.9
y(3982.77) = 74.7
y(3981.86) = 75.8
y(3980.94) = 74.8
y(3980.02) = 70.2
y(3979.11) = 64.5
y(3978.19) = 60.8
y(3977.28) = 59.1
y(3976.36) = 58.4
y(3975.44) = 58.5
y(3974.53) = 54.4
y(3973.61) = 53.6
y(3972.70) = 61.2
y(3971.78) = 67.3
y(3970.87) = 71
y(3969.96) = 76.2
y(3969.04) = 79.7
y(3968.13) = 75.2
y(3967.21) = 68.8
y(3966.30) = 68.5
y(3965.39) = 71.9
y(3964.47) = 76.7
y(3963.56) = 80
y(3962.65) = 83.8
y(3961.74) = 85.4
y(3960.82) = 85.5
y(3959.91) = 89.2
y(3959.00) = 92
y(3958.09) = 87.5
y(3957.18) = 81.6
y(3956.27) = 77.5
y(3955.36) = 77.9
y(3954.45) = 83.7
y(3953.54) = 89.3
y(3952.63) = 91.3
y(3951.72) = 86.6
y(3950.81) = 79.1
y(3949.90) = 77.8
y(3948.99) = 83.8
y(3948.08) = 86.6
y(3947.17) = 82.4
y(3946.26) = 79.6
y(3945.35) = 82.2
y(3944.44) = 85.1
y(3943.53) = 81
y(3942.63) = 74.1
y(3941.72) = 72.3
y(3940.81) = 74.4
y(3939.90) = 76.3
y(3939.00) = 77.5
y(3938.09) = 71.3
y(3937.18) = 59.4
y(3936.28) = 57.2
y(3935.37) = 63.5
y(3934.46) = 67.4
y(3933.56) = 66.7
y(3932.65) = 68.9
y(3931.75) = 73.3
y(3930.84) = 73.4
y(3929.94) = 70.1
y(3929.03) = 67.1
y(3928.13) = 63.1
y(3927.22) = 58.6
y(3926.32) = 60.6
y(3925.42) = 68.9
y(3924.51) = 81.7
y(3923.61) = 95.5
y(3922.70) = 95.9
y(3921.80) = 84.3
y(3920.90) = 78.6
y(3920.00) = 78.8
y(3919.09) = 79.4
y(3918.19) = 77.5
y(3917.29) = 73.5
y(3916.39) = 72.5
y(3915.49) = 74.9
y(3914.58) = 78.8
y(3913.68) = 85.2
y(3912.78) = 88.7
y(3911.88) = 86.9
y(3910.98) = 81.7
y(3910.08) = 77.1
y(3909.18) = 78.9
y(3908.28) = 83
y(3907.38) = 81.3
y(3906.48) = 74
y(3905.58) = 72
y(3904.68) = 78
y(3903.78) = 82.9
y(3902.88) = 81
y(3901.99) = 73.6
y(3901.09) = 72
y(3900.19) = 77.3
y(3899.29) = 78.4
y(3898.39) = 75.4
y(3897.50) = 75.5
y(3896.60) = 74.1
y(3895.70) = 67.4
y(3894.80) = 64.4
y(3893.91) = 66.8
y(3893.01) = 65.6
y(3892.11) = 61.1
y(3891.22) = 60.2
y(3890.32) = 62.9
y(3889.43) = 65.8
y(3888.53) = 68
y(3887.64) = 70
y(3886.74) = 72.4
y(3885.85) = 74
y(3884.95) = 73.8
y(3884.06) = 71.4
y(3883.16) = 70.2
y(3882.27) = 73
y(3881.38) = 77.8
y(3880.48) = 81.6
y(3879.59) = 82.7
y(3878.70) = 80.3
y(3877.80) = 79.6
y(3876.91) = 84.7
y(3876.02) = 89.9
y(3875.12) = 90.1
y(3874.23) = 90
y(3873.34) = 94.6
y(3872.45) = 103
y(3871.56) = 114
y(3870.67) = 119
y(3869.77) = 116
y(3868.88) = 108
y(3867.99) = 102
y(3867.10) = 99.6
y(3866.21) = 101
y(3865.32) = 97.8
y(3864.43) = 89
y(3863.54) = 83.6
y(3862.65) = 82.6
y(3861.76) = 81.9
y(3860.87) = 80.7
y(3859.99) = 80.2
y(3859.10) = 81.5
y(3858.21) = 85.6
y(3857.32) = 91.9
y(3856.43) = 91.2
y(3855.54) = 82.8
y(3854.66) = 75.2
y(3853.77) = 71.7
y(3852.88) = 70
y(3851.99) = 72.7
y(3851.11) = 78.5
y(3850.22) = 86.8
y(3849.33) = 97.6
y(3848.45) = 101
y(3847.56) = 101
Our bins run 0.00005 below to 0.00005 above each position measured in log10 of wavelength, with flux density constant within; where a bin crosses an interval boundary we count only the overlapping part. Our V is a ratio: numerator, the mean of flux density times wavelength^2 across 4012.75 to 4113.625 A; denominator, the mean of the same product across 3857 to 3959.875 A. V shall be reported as 1.10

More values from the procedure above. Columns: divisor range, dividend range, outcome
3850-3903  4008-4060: 1.09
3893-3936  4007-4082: 1.18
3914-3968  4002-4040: 1.10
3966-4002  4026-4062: 1.15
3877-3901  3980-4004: 1.17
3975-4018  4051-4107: 1.09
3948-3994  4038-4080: 1.16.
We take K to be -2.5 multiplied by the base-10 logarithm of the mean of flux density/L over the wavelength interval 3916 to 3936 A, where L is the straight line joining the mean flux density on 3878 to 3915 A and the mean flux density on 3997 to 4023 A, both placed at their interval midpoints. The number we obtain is 0.045 mag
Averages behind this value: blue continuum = 74.8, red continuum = 81.8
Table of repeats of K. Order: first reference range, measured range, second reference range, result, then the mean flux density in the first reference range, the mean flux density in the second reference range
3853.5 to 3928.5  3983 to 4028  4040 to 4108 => 0.00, 80.7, 81.8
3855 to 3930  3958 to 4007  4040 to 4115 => 0.06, 80.6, 80.7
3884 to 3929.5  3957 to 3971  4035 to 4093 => -0.02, 74.8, 85.2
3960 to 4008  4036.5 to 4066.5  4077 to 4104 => -0.08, 76.1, 80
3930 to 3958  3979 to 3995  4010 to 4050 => 0.02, 76.8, 81.4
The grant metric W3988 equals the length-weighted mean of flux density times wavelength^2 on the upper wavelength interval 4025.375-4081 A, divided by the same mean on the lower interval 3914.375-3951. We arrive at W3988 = 1.18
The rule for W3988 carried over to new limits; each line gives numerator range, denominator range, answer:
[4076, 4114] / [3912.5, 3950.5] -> 1.11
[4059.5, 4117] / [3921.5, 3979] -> 1.14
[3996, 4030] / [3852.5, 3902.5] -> 1.07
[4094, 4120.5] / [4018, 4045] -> 0.91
